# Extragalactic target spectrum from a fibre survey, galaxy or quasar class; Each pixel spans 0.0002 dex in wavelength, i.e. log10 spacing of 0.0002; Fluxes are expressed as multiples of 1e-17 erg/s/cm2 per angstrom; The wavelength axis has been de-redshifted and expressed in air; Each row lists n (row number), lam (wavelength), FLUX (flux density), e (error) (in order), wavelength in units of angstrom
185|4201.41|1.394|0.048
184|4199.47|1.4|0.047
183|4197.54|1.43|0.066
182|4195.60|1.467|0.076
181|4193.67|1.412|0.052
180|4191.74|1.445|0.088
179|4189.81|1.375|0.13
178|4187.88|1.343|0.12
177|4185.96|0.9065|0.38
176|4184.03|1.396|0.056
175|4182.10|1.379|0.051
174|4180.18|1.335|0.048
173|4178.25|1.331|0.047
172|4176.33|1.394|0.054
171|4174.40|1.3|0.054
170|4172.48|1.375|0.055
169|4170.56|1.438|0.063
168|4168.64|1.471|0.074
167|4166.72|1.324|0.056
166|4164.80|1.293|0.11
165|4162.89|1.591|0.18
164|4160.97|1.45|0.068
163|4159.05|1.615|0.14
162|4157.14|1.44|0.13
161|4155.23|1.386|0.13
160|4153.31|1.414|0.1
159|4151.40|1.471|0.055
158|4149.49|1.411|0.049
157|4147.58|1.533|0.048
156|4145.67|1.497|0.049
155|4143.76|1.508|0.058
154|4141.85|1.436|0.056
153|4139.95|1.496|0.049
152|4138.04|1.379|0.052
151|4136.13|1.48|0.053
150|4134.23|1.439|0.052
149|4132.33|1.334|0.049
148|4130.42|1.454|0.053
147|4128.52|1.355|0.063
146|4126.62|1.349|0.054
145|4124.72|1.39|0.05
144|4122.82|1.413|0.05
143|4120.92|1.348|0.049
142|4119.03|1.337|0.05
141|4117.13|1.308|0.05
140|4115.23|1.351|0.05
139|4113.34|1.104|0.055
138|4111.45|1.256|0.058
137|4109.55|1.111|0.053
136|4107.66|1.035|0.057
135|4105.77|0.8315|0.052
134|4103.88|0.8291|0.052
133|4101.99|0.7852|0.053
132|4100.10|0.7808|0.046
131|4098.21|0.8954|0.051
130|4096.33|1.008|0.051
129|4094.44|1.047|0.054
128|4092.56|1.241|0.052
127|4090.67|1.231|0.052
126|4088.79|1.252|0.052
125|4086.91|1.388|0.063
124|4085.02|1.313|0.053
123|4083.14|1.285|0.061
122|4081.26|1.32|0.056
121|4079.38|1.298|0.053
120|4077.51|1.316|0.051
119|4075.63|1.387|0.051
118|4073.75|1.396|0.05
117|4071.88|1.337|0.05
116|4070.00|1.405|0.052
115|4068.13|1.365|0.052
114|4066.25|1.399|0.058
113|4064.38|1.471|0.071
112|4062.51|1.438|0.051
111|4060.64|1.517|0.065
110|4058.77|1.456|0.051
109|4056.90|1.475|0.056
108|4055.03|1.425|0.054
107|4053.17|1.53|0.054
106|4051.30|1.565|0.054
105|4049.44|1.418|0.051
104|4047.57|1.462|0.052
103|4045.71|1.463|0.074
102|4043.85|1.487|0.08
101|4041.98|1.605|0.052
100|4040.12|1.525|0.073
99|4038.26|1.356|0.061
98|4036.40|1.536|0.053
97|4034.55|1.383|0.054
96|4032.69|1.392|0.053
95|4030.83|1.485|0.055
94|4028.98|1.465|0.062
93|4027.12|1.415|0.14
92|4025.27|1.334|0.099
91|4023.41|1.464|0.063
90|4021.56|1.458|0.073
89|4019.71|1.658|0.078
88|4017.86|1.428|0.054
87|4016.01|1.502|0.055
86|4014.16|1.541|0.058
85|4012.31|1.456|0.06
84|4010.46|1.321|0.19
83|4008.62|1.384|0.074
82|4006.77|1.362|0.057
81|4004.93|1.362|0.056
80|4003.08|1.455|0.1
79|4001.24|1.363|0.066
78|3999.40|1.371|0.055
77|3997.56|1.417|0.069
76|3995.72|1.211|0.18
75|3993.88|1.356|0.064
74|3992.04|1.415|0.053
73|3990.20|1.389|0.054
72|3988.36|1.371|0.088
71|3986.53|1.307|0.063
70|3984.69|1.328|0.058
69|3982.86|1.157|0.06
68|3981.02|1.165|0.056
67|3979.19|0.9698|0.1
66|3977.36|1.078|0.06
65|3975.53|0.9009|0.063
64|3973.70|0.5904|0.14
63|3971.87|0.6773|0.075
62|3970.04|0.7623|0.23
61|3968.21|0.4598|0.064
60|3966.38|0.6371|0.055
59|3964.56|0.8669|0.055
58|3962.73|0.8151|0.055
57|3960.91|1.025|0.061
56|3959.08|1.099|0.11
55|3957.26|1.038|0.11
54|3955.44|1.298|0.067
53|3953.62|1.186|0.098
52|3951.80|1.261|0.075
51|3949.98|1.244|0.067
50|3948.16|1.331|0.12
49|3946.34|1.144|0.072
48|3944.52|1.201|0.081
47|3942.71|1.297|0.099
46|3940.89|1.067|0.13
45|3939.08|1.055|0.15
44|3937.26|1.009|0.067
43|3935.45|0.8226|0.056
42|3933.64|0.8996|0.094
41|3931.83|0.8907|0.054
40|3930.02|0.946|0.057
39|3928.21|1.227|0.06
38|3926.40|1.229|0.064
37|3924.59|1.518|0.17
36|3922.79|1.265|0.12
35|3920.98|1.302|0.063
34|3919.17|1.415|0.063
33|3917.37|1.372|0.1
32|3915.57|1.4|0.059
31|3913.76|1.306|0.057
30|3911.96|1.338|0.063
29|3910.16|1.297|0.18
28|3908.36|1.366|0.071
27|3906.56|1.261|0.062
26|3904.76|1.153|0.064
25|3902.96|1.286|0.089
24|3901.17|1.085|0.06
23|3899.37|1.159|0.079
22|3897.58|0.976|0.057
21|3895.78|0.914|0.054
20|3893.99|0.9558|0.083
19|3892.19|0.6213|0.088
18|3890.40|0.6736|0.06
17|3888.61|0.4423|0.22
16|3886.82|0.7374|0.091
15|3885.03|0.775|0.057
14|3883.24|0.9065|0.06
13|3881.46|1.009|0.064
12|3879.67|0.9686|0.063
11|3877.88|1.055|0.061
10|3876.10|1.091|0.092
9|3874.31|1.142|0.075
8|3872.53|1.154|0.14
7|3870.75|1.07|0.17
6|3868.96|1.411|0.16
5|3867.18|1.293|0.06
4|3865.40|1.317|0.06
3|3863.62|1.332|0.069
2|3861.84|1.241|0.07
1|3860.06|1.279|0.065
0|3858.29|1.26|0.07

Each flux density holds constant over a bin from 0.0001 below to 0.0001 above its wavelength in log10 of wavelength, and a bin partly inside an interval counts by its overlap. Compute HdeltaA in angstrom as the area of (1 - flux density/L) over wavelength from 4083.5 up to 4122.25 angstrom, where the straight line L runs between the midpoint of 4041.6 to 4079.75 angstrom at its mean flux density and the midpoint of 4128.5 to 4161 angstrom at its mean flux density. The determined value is 8.5 angstrom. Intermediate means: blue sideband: 1.44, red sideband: 1.45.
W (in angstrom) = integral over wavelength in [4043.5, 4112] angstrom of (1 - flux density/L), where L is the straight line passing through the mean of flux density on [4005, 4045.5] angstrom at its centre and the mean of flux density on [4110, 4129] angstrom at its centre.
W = 5.3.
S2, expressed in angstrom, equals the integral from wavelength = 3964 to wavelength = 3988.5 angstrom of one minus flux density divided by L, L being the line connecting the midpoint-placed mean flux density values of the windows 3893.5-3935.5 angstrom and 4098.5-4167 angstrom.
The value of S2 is 5.83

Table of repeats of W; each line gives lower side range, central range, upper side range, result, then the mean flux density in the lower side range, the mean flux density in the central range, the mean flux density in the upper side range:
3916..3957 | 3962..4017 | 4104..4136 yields 1.81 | 1.18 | 1.17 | 1.27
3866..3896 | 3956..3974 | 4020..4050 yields 6.06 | 0.958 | 0.814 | 1.46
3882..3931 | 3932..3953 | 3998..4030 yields 1.80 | 1.11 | 1.11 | 1.43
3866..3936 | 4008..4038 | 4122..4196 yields -4.99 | 1.1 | 1.45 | 1.41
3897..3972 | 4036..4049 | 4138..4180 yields -2.18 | 1.12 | 1.49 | 1.43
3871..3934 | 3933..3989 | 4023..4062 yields 9.54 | 1.09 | 1.03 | 1.46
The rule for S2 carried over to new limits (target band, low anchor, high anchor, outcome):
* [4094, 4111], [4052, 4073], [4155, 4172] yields 6.0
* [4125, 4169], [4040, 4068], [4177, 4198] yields -1.7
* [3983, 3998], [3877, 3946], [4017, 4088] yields -0.7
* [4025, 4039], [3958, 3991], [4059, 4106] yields -4.0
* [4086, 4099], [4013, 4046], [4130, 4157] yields 2.7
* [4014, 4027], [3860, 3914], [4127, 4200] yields -2.5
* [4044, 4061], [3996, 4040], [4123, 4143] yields -0.6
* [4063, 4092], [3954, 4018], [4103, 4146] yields -2.0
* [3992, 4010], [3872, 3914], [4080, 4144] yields -3.8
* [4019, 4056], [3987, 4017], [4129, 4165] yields -1.7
